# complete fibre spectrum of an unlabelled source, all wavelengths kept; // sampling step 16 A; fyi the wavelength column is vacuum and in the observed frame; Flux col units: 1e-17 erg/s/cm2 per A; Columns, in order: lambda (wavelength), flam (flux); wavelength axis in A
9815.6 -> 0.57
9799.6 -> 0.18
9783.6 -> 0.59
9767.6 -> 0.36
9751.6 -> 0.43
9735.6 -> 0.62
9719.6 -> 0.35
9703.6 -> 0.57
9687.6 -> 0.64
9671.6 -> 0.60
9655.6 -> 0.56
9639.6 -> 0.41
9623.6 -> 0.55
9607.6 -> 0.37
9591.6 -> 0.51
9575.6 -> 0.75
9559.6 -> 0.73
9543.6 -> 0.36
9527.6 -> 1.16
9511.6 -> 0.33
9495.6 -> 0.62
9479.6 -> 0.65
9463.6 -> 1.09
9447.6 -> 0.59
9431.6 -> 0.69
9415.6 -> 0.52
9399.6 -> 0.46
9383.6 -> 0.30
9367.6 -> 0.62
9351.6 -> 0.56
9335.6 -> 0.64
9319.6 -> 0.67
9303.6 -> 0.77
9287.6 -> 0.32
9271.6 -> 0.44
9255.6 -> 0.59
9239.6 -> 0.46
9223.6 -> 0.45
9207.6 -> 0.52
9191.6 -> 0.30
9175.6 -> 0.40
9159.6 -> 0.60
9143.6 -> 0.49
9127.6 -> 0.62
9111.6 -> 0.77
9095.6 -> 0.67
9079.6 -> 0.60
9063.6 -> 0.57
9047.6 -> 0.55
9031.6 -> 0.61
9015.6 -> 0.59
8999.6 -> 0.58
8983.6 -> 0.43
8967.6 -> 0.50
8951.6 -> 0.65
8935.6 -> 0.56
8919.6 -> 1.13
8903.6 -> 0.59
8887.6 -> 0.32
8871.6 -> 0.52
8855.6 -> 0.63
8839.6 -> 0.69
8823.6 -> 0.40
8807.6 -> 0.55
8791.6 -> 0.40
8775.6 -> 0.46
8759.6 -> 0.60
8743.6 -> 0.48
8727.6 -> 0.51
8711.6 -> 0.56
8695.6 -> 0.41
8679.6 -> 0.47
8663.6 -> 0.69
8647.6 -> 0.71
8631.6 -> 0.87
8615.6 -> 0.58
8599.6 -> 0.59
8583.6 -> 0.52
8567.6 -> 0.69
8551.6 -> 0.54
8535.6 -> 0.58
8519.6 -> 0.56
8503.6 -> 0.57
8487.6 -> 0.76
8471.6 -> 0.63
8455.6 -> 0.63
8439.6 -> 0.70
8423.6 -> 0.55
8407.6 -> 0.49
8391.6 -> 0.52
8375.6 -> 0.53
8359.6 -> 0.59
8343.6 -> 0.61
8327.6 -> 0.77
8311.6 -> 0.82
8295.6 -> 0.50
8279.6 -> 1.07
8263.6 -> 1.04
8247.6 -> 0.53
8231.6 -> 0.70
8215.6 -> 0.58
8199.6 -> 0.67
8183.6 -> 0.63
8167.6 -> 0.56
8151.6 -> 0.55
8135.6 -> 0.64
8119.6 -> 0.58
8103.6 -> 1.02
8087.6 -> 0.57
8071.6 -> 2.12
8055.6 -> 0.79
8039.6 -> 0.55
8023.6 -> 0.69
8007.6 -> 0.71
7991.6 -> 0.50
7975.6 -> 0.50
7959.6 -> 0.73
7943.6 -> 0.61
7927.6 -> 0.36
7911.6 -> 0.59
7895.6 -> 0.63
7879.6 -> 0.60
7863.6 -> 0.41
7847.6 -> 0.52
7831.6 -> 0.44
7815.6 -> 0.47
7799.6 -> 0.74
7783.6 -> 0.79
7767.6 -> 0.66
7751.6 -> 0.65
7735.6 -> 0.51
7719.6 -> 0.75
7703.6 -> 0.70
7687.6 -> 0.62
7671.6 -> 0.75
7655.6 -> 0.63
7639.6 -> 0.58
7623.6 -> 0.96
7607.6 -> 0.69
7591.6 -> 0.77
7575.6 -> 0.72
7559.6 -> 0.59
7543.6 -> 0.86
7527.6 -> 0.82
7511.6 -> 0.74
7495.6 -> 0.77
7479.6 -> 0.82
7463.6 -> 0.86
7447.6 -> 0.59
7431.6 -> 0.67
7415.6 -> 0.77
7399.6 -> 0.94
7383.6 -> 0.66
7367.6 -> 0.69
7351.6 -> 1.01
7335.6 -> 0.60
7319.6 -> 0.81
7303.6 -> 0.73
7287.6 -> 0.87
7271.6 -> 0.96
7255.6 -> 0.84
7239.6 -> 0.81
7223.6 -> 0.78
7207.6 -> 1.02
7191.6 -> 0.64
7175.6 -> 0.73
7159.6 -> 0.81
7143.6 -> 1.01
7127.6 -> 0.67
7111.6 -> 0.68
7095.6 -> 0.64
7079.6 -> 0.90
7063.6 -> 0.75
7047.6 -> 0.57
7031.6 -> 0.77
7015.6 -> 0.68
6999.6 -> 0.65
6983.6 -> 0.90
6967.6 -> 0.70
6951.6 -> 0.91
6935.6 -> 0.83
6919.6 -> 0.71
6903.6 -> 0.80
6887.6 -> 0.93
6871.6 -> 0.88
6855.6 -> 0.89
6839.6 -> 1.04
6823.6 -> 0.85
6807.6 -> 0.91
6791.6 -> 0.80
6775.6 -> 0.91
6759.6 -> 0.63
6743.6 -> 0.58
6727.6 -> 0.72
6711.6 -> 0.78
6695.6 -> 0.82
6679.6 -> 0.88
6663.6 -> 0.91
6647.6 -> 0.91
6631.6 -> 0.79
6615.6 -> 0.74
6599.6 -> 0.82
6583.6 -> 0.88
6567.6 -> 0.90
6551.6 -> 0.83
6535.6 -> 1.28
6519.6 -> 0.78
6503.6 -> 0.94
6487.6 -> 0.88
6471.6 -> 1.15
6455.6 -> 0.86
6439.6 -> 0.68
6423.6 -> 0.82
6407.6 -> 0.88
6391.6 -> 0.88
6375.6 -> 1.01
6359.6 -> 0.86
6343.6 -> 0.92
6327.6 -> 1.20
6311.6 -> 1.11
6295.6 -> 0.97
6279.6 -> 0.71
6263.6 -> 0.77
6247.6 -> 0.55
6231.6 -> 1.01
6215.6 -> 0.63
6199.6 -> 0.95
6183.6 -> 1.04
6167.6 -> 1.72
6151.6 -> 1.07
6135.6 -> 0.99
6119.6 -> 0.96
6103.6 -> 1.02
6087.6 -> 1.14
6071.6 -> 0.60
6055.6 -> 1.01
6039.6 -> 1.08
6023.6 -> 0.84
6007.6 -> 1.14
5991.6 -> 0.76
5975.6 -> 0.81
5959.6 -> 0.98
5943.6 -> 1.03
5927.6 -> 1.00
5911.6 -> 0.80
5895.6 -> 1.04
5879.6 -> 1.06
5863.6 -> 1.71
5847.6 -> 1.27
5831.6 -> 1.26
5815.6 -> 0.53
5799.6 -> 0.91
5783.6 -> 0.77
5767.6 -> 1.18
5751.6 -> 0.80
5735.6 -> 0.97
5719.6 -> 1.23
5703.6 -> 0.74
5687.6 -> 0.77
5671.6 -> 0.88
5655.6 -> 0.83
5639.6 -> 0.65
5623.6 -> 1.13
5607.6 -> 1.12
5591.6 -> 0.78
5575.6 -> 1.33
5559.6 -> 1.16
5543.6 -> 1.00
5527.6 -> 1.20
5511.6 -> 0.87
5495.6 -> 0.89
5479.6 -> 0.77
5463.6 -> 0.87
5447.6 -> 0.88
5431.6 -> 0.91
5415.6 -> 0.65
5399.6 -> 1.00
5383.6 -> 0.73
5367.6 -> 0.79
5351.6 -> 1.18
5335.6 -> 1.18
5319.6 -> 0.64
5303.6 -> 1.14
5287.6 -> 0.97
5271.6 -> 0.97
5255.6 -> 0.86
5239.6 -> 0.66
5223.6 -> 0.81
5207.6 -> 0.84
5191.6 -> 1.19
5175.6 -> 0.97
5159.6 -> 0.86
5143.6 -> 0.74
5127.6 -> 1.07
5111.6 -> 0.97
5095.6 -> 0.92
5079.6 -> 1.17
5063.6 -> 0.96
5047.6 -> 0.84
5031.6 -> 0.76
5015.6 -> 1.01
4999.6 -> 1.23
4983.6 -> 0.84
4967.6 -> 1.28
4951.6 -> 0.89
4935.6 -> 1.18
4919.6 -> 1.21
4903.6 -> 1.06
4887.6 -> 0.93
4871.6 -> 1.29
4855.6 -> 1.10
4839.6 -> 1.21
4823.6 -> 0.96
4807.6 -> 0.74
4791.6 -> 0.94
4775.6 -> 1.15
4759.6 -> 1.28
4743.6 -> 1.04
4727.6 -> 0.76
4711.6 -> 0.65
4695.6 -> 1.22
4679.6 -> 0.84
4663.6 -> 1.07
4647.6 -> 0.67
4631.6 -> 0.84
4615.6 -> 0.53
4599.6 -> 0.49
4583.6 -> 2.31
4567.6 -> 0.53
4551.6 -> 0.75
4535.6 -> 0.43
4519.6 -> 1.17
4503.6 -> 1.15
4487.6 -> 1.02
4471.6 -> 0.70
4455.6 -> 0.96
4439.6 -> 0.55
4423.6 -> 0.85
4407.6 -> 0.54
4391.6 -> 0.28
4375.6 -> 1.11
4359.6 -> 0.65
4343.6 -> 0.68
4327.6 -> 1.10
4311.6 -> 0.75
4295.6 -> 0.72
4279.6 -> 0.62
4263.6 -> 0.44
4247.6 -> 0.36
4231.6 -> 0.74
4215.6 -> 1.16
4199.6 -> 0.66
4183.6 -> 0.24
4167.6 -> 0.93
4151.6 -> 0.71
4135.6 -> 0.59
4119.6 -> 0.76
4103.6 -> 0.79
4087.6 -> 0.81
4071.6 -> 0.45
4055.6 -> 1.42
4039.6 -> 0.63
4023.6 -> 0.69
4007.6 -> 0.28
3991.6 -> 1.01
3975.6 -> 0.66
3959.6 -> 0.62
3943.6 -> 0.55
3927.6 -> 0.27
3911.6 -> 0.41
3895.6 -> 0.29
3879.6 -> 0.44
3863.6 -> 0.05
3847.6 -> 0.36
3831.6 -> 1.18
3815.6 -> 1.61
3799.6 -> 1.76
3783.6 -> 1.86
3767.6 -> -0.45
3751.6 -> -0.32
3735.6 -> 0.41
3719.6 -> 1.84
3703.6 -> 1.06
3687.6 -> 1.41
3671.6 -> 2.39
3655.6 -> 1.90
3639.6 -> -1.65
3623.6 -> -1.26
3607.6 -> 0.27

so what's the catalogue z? 0.230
